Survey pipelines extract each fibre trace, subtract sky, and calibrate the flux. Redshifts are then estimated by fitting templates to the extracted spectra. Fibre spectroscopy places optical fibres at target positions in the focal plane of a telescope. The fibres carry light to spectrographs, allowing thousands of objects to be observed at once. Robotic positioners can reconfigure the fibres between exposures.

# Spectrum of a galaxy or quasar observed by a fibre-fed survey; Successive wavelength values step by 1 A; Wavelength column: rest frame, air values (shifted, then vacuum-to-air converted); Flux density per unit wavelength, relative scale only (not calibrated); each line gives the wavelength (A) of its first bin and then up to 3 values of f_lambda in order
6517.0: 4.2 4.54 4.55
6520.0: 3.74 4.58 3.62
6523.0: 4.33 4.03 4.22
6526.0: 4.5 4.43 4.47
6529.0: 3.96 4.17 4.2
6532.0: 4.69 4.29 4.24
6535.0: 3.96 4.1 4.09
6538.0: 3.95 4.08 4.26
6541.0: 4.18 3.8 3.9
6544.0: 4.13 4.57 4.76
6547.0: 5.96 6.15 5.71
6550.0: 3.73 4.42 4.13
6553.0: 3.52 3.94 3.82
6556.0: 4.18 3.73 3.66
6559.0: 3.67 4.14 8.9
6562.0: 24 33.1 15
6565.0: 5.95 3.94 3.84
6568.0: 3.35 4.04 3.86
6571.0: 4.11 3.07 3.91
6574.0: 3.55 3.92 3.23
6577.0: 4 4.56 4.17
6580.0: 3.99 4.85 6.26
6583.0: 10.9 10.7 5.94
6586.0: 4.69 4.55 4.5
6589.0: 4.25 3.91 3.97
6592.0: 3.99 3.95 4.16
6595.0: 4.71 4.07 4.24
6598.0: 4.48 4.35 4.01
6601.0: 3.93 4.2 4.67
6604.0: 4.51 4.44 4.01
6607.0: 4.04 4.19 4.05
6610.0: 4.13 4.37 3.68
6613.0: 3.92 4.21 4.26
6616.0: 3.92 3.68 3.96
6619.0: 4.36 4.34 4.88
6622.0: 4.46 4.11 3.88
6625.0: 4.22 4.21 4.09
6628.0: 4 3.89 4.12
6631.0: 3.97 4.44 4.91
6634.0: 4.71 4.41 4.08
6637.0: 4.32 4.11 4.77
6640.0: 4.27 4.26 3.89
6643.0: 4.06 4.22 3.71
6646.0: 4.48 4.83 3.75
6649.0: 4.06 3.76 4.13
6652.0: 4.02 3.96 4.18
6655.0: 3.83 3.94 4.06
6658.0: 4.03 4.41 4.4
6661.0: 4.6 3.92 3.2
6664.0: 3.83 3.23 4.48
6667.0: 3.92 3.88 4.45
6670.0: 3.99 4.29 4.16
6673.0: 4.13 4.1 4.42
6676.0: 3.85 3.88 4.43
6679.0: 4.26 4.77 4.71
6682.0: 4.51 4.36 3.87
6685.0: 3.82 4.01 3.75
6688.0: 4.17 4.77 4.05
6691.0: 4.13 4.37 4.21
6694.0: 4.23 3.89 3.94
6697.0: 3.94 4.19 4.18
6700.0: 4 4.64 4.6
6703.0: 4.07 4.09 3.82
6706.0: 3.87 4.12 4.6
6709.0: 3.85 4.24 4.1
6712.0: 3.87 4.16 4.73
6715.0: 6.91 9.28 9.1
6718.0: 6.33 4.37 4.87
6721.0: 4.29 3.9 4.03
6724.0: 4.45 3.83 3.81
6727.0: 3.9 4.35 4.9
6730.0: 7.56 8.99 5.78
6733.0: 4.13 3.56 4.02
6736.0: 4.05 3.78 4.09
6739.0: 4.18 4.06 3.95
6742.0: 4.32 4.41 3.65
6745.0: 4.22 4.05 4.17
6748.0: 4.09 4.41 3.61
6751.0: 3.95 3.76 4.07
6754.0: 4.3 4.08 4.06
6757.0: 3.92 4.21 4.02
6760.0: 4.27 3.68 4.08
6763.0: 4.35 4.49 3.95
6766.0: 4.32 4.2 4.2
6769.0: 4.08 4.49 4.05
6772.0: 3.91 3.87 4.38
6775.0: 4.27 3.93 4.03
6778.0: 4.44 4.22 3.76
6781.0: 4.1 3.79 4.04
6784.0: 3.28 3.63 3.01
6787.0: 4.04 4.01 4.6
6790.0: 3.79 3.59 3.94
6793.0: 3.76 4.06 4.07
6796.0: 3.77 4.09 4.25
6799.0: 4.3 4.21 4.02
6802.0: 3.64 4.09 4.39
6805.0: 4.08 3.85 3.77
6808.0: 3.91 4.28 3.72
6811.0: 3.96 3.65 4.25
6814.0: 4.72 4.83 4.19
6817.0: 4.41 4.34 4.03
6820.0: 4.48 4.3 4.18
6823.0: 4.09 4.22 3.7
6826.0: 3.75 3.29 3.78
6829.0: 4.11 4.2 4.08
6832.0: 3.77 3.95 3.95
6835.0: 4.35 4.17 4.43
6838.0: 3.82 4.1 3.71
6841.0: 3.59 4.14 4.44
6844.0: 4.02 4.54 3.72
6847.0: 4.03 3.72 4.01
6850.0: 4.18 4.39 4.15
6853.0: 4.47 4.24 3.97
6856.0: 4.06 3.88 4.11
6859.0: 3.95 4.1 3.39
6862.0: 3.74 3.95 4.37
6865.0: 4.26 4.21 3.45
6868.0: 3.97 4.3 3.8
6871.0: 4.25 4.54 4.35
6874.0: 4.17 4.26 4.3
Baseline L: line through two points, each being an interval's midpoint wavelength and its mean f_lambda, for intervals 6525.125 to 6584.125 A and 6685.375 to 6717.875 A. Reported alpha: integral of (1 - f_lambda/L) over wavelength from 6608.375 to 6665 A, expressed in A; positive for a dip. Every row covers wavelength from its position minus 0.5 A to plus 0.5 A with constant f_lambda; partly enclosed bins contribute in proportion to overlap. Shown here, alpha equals 9.6 A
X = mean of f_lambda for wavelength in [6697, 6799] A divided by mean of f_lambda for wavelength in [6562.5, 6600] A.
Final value 0.8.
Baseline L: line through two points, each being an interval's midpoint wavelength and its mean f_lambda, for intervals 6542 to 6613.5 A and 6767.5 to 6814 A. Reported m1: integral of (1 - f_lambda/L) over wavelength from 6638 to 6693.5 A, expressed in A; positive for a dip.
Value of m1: 7.4 A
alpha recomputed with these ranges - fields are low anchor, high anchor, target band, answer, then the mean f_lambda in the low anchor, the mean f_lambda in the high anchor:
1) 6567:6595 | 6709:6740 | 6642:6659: 2.6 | 4.67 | 4.95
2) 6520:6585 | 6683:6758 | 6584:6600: 1.9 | 5.42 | 4.45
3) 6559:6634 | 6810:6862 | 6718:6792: 4.2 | 5.24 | 4.07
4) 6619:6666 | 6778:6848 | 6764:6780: -0.4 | 4.16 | 4.02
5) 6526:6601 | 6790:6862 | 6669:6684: 1.5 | 5.28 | 4.05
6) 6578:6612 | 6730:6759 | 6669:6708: 2.6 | 4.74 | 4.33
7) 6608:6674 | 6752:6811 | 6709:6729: -4.3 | 4.14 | 4.03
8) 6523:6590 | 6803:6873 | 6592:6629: 7.0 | 5.42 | 4.07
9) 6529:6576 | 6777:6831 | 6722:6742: -0.5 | 5.54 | 4.02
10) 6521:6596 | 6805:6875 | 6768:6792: 2.0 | 5.28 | 4.07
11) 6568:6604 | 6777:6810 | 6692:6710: 0.4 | 4.6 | 3.96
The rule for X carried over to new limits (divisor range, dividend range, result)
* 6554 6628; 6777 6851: 0.77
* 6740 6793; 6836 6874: 1.01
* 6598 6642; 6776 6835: 0.95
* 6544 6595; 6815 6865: 0.70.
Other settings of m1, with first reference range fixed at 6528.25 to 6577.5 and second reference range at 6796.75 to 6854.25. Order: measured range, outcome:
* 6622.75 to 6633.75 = 1.9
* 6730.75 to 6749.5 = 0.7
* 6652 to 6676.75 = 4.3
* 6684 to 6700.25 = 2.3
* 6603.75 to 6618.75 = 3.1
